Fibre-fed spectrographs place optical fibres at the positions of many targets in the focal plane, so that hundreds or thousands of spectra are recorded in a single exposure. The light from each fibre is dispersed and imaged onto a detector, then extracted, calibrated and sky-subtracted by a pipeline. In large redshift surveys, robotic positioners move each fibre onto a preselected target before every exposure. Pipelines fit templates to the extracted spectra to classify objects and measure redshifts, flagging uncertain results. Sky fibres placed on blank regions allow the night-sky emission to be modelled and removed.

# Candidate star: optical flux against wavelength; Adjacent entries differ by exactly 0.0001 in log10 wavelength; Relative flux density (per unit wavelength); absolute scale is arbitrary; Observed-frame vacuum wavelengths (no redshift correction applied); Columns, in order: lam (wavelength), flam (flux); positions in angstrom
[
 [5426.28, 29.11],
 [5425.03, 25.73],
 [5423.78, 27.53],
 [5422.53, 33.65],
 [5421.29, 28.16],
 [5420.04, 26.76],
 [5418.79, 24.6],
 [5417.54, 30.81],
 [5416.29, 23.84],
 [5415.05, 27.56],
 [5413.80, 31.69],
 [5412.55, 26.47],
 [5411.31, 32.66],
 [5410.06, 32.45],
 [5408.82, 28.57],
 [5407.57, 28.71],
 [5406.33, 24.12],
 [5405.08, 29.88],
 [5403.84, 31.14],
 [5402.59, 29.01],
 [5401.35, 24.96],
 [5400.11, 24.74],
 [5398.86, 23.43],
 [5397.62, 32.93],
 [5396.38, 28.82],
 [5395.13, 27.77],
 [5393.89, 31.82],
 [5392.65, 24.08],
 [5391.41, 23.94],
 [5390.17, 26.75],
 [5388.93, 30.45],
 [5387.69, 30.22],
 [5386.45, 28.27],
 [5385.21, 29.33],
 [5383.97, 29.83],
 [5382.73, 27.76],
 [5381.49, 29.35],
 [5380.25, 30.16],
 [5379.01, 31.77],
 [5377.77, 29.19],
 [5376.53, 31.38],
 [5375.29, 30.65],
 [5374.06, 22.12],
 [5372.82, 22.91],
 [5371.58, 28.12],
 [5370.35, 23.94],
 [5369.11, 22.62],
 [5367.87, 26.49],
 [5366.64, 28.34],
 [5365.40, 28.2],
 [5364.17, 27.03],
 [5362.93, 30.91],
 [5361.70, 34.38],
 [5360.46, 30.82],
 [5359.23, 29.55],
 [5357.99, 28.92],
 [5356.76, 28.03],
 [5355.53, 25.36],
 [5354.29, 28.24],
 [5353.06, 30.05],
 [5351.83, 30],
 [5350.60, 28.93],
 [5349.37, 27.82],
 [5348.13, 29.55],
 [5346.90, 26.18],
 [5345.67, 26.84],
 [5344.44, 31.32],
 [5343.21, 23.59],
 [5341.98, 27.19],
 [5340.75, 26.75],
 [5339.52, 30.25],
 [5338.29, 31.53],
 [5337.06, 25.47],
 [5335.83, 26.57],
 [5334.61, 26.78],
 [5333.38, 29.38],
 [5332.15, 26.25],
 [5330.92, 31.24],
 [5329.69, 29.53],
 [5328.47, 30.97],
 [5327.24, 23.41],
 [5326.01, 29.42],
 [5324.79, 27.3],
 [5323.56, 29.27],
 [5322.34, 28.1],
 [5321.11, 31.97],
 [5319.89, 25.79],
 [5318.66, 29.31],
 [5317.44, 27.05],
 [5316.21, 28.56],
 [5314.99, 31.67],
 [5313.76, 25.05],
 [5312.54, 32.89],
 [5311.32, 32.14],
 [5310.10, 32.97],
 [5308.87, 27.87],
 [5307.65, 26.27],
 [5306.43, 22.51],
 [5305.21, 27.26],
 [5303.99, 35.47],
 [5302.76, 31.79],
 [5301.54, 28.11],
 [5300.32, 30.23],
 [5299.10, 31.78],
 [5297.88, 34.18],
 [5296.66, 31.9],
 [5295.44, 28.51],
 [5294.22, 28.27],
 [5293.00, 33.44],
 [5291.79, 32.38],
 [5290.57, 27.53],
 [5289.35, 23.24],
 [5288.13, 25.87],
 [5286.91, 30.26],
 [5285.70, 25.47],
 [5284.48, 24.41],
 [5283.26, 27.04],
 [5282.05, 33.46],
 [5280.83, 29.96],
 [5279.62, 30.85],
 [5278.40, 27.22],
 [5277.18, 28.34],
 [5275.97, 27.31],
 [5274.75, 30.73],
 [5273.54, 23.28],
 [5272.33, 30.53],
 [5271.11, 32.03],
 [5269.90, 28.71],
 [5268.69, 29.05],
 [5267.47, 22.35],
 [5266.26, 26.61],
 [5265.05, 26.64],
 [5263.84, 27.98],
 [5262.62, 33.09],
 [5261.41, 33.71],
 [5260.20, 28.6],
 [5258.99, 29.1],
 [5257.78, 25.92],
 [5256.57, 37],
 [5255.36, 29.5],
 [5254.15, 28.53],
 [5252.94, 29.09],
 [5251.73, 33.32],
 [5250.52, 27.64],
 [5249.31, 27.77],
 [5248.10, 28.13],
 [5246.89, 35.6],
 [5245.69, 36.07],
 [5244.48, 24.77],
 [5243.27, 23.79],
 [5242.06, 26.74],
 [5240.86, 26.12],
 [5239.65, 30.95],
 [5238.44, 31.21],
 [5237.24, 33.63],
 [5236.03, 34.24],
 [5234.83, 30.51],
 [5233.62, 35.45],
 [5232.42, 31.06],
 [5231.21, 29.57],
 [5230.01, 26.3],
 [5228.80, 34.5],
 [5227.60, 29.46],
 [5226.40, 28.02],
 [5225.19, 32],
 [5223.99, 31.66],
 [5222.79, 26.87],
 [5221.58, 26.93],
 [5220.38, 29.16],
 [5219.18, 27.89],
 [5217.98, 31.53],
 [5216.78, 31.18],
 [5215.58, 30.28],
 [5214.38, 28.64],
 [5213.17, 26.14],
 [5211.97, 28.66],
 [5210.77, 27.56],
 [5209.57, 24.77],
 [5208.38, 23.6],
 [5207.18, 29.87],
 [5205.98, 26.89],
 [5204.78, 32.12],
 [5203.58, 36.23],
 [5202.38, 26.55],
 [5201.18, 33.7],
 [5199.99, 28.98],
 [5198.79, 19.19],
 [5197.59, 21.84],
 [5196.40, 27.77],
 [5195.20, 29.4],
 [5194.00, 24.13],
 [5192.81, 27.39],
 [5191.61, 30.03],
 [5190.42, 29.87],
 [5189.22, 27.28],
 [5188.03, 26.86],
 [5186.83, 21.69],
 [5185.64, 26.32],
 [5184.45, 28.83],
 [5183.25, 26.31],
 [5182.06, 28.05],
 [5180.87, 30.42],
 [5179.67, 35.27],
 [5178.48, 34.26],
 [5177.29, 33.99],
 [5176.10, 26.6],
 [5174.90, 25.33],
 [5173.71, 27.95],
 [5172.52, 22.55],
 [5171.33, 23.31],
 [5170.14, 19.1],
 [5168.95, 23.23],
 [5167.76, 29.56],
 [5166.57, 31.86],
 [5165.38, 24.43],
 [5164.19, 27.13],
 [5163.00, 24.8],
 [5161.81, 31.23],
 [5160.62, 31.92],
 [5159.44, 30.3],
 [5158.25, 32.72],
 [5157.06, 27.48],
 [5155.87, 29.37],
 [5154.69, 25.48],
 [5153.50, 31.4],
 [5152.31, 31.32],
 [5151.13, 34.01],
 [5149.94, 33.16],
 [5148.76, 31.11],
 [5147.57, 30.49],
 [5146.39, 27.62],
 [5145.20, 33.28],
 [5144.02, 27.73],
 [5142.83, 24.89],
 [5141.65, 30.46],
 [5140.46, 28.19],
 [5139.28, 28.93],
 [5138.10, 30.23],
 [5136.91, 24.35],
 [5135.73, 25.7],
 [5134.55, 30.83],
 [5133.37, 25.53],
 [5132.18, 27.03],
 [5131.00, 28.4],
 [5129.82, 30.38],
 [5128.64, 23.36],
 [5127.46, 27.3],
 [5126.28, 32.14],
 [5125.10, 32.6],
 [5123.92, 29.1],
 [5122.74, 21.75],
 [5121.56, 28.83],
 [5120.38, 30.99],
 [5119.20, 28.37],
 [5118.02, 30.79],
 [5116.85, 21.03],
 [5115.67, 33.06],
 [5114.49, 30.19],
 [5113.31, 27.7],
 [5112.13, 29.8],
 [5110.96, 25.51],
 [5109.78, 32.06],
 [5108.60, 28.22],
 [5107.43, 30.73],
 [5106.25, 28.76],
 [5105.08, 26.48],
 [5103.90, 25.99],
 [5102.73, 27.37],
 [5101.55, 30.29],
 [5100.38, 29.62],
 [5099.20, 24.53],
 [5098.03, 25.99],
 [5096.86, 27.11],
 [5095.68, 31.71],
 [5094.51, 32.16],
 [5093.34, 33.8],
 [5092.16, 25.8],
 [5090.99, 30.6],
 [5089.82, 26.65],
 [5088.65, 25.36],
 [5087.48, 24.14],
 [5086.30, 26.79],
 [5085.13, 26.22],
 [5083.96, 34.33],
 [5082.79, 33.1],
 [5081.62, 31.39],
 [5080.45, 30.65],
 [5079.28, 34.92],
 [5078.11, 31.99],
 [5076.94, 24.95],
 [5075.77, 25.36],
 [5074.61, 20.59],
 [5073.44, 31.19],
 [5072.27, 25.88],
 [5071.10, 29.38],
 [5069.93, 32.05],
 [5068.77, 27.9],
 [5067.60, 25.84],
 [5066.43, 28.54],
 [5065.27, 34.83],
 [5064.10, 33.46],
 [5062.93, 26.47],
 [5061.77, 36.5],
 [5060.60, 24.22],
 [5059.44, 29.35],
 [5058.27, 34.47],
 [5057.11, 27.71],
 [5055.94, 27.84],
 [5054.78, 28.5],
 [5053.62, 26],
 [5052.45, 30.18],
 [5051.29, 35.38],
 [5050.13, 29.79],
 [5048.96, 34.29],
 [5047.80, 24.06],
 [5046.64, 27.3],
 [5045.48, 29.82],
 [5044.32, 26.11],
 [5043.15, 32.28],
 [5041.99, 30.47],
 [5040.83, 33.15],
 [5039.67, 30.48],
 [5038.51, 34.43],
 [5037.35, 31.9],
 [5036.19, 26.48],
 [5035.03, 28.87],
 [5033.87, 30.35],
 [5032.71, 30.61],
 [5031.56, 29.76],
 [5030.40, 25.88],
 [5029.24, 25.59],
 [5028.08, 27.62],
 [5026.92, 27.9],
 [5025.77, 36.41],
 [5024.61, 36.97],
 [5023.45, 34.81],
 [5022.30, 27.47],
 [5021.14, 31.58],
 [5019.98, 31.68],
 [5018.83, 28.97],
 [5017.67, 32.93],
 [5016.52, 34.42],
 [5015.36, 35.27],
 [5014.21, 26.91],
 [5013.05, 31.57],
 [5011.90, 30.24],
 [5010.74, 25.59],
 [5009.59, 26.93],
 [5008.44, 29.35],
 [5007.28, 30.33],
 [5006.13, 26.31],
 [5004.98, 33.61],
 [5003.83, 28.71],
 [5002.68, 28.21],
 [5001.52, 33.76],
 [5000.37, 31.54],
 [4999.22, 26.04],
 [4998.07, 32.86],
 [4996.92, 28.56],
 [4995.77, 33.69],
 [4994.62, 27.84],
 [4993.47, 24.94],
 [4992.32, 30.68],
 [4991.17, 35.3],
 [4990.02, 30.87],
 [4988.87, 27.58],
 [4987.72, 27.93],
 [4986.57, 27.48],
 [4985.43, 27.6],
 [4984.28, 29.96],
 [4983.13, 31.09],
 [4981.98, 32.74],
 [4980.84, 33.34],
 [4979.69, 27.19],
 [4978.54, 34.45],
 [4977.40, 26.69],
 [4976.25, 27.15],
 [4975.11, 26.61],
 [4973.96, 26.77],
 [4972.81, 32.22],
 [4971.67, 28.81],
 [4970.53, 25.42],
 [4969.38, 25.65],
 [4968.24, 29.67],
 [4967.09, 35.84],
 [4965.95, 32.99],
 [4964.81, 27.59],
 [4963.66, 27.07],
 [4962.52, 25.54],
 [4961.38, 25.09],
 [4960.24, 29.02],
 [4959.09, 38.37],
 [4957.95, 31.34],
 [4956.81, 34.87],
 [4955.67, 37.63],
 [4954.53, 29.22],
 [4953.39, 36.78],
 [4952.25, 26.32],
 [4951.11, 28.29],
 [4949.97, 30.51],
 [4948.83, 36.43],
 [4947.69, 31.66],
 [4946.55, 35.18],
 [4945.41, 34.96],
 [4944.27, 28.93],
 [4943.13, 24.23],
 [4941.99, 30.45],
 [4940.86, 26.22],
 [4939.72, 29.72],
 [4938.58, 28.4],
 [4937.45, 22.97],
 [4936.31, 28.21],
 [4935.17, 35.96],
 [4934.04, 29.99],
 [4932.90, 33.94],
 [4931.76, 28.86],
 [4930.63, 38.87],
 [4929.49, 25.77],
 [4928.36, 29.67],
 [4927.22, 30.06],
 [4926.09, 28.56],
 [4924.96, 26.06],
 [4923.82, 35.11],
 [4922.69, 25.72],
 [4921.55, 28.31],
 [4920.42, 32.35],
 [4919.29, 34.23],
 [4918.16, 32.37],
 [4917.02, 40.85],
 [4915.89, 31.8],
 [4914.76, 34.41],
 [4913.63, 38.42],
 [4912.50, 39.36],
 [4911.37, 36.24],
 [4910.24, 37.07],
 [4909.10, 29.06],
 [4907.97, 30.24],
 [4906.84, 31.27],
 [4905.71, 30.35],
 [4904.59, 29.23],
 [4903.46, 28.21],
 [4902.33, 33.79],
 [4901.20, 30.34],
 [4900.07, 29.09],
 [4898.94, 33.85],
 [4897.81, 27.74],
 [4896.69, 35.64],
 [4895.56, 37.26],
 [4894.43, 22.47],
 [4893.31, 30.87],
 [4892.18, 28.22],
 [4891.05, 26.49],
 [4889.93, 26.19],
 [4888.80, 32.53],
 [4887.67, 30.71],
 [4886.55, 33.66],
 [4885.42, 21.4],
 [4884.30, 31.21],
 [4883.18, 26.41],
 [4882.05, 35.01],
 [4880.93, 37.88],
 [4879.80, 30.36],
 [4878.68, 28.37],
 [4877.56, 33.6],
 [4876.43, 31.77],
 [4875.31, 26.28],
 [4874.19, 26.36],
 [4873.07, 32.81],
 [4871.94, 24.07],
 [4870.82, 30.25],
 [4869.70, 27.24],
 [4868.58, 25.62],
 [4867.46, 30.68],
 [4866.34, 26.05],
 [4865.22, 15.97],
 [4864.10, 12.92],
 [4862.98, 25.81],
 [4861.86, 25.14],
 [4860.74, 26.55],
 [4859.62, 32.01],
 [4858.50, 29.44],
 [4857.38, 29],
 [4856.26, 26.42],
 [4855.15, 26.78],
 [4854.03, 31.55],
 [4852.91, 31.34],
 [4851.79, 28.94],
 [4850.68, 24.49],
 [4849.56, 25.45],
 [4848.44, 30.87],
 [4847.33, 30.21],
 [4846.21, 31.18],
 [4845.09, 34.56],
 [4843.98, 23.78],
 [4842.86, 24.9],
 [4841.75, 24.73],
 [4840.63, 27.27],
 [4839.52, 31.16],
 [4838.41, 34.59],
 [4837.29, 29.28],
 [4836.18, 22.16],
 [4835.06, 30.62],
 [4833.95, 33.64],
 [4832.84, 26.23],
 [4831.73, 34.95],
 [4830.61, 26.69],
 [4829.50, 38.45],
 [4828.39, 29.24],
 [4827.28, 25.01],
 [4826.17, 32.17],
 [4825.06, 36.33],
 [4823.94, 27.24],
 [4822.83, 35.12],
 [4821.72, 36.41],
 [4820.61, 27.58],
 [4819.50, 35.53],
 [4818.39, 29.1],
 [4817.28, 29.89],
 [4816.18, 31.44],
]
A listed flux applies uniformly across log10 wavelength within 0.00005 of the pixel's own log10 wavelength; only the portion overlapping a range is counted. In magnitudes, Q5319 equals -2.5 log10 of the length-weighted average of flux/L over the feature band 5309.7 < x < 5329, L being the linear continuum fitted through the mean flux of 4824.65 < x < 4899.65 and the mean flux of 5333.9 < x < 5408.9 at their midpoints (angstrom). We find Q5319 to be -0.03 mag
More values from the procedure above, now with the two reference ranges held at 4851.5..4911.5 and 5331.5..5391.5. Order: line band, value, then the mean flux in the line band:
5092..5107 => 0.01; 28.5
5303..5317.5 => -0.04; 29.3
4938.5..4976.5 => -0.04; 30.2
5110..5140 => 0.02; 28.2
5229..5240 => -0.11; 31.6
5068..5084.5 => -0.03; 29.5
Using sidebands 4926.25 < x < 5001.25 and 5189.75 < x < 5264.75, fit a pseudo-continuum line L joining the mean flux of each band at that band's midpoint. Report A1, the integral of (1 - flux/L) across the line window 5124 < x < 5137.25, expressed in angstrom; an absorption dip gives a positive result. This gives 0.7 angstrom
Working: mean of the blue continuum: 30.1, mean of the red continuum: 29.3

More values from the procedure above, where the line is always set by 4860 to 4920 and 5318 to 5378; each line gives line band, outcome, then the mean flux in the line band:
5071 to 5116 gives 0.8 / 28.7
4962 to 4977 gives 0.6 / 28.5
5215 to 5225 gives -0.3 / 29.6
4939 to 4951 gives -0.3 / 30.7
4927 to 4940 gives -0.1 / 30.2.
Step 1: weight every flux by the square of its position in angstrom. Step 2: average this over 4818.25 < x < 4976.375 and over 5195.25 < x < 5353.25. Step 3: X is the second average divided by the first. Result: 1.12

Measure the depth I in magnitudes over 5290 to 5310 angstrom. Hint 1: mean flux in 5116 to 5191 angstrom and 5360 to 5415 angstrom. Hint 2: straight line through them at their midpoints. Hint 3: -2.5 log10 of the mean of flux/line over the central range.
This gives -0.06 mag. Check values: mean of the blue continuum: 28.3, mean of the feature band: 29.9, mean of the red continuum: 28.4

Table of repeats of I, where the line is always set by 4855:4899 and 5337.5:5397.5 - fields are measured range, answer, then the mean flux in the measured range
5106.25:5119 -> -0.018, 28.9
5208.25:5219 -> 0.005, 28.2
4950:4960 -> -0.147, 32.6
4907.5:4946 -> -0.106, 31.4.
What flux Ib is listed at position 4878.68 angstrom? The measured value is 28.37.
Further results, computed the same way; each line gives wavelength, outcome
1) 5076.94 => 24.95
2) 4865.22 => 15.97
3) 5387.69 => 30.22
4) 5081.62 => 31.39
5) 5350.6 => 28.93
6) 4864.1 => 12.92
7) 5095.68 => 31.71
